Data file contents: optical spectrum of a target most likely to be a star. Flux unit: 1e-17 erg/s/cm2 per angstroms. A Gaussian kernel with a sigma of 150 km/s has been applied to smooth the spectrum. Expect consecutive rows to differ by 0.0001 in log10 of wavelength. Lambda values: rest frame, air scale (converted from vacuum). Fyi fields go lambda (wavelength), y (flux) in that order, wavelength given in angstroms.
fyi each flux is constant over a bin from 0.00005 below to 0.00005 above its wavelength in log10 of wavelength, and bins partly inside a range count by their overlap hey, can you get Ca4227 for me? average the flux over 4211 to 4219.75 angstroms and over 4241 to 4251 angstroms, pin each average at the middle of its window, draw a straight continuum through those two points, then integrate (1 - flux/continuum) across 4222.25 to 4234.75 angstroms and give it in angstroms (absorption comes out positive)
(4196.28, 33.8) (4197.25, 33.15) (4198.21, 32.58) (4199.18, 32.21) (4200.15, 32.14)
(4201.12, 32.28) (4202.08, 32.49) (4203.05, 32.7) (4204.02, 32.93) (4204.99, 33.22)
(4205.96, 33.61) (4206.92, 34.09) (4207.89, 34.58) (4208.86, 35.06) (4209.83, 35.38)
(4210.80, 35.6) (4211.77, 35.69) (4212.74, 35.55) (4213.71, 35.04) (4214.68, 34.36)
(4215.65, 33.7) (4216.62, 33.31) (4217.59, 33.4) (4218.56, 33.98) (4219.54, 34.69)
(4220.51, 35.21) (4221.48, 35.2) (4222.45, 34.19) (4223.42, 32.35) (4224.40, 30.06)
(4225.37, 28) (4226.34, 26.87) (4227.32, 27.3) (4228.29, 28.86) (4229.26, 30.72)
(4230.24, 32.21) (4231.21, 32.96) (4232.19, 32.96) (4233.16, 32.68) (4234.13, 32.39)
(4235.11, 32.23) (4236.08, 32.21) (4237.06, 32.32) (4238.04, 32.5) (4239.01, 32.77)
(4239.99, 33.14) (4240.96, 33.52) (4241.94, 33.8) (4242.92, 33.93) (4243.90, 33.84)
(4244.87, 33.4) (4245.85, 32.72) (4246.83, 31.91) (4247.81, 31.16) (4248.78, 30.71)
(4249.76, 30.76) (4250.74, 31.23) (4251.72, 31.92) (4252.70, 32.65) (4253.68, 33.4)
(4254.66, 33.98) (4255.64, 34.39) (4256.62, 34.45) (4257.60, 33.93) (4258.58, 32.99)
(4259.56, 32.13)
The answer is 1.0 angstroms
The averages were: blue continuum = 34.4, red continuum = 32.4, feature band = 30.8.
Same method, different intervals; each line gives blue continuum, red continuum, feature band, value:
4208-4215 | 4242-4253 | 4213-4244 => 1.2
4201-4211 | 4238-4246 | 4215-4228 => 0.6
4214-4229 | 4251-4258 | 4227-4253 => 0.6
